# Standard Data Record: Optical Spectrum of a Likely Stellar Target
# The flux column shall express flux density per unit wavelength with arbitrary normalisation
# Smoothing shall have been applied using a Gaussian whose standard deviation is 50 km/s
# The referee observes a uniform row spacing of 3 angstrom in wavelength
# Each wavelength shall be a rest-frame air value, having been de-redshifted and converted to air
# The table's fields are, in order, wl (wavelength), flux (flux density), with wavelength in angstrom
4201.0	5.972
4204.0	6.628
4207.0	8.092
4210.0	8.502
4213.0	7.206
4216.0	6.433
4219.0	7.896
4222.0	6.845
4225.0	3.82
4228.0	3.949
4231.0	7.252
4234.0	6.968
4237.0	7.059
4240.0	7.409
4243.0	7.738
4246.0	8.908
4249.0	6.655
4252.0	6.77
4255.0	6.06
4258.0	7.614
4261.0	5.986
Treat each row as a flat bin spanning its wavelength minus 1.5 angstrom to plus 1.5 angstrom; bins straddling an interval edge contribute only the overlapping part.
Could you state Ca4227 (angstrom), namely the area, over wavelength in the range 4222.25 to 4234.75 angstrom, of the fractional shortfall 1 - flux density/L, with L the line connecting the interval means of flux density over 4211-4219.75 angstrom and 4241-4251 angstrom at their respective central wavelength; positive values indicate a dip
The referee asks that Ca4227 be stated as 3.2 angstrom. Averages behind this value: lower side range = 7.19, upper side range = 7.7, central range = 5.54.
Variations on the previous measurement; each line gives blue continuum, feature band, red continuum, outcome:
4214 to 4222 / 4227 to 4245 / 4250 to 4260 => 0.17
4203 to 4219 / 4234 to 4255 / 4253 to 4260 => -1.04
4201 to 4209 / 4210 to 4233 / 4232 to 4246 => 2.96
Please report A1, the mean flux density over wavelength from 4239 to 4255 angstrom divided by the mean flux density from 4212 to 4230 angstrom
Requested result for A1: 1.22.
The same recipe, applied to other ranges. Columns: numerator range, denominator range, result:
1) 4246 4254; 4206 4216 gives 0.92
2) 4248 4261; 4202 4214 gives 0.89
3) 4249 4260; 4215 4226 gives 1.06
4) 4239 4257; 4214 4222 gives 1.02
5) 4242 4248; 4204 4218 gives 1.10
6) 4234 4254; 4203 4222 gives 0.99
